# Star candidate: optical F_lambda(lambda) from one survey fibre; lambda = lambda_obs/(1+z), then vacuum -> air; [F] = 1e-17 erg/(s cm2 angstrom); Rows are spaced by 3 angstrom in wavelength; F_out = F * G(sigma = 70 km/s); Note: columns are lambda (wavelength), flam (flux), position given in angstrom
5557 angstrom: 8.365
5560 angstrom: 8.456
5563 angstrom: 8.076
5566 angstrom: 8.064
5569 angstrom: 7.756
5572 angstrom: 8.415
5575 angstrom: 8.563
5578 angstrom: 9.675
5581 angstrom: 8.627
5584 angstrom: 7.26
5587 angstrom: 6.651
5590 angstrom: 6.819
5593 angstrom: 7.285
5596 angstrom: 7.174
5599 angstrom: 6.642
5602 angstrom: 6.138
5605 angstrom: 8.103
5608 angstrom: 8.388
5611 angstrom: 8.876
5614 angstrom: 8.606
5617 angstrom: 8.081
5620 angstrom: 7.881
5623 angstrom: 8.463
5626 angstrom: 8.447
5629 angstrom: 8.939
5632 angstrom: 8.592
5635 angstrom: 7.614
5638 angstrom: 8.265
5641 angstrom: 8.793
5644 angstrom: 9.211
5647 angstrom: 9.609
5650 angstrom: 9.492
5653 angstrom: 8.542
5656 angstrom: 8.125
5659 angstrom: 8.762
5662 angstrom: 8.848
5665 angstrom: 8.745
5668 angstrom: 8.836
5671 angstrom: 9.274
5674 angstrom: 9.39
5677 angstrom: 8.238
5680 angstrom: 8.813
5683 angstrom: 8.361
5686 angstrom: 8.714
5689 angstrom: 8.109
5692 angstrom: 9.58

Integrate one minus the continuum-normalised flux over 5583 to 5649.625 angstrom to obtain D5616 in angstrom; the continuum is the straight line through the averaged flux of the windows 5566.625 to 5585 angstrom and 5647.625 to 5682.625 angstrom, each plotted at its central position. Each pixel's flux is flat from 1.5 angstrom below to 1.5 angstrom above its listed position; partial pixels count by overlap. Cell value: 4.5 angstrom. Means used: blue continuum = 8.4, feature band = 8.02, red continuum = 8.83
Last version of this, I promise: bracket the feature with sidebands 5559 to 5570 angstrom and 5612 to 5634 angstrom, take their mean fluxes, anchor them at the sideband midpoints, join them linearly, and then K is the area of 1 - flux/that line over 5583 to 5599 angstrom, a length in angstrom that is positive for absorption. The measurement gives 2.4 angstrom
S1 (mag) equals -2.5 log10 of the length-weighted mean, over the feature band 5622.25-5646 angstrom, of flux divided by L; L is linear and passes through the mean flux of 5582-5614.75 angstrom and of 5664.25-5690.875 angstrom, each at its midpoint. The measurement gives -0.07 mag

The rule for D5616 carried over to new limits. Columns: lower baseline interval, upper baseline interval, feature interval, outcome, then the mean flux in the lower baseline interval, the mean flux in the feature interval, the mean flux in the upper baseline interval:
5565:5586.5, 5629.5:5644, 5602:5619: 0.36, 8.27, 8.19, 8.45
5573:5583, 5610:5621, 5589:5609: 3.19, 8.84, 7.2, 8.36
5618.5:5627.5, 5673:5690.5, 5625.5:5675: -2.25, 8.26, 8.79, 8.58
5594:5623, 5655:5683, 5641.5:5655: -1.14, 7.79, 9.14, 8.77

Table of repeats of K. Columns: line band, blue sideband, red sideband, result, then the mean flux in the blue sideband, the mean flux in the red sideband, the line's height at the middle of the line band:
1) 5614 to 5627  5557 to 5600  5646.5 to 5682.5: 0.1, 7.85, 8.85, 8.34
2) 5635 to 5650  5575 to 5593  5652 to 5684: -0.8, 7.83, 8.73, 8.46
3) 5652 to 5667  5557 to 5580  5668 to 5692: 0.2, 8.43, 8.76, 8.7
